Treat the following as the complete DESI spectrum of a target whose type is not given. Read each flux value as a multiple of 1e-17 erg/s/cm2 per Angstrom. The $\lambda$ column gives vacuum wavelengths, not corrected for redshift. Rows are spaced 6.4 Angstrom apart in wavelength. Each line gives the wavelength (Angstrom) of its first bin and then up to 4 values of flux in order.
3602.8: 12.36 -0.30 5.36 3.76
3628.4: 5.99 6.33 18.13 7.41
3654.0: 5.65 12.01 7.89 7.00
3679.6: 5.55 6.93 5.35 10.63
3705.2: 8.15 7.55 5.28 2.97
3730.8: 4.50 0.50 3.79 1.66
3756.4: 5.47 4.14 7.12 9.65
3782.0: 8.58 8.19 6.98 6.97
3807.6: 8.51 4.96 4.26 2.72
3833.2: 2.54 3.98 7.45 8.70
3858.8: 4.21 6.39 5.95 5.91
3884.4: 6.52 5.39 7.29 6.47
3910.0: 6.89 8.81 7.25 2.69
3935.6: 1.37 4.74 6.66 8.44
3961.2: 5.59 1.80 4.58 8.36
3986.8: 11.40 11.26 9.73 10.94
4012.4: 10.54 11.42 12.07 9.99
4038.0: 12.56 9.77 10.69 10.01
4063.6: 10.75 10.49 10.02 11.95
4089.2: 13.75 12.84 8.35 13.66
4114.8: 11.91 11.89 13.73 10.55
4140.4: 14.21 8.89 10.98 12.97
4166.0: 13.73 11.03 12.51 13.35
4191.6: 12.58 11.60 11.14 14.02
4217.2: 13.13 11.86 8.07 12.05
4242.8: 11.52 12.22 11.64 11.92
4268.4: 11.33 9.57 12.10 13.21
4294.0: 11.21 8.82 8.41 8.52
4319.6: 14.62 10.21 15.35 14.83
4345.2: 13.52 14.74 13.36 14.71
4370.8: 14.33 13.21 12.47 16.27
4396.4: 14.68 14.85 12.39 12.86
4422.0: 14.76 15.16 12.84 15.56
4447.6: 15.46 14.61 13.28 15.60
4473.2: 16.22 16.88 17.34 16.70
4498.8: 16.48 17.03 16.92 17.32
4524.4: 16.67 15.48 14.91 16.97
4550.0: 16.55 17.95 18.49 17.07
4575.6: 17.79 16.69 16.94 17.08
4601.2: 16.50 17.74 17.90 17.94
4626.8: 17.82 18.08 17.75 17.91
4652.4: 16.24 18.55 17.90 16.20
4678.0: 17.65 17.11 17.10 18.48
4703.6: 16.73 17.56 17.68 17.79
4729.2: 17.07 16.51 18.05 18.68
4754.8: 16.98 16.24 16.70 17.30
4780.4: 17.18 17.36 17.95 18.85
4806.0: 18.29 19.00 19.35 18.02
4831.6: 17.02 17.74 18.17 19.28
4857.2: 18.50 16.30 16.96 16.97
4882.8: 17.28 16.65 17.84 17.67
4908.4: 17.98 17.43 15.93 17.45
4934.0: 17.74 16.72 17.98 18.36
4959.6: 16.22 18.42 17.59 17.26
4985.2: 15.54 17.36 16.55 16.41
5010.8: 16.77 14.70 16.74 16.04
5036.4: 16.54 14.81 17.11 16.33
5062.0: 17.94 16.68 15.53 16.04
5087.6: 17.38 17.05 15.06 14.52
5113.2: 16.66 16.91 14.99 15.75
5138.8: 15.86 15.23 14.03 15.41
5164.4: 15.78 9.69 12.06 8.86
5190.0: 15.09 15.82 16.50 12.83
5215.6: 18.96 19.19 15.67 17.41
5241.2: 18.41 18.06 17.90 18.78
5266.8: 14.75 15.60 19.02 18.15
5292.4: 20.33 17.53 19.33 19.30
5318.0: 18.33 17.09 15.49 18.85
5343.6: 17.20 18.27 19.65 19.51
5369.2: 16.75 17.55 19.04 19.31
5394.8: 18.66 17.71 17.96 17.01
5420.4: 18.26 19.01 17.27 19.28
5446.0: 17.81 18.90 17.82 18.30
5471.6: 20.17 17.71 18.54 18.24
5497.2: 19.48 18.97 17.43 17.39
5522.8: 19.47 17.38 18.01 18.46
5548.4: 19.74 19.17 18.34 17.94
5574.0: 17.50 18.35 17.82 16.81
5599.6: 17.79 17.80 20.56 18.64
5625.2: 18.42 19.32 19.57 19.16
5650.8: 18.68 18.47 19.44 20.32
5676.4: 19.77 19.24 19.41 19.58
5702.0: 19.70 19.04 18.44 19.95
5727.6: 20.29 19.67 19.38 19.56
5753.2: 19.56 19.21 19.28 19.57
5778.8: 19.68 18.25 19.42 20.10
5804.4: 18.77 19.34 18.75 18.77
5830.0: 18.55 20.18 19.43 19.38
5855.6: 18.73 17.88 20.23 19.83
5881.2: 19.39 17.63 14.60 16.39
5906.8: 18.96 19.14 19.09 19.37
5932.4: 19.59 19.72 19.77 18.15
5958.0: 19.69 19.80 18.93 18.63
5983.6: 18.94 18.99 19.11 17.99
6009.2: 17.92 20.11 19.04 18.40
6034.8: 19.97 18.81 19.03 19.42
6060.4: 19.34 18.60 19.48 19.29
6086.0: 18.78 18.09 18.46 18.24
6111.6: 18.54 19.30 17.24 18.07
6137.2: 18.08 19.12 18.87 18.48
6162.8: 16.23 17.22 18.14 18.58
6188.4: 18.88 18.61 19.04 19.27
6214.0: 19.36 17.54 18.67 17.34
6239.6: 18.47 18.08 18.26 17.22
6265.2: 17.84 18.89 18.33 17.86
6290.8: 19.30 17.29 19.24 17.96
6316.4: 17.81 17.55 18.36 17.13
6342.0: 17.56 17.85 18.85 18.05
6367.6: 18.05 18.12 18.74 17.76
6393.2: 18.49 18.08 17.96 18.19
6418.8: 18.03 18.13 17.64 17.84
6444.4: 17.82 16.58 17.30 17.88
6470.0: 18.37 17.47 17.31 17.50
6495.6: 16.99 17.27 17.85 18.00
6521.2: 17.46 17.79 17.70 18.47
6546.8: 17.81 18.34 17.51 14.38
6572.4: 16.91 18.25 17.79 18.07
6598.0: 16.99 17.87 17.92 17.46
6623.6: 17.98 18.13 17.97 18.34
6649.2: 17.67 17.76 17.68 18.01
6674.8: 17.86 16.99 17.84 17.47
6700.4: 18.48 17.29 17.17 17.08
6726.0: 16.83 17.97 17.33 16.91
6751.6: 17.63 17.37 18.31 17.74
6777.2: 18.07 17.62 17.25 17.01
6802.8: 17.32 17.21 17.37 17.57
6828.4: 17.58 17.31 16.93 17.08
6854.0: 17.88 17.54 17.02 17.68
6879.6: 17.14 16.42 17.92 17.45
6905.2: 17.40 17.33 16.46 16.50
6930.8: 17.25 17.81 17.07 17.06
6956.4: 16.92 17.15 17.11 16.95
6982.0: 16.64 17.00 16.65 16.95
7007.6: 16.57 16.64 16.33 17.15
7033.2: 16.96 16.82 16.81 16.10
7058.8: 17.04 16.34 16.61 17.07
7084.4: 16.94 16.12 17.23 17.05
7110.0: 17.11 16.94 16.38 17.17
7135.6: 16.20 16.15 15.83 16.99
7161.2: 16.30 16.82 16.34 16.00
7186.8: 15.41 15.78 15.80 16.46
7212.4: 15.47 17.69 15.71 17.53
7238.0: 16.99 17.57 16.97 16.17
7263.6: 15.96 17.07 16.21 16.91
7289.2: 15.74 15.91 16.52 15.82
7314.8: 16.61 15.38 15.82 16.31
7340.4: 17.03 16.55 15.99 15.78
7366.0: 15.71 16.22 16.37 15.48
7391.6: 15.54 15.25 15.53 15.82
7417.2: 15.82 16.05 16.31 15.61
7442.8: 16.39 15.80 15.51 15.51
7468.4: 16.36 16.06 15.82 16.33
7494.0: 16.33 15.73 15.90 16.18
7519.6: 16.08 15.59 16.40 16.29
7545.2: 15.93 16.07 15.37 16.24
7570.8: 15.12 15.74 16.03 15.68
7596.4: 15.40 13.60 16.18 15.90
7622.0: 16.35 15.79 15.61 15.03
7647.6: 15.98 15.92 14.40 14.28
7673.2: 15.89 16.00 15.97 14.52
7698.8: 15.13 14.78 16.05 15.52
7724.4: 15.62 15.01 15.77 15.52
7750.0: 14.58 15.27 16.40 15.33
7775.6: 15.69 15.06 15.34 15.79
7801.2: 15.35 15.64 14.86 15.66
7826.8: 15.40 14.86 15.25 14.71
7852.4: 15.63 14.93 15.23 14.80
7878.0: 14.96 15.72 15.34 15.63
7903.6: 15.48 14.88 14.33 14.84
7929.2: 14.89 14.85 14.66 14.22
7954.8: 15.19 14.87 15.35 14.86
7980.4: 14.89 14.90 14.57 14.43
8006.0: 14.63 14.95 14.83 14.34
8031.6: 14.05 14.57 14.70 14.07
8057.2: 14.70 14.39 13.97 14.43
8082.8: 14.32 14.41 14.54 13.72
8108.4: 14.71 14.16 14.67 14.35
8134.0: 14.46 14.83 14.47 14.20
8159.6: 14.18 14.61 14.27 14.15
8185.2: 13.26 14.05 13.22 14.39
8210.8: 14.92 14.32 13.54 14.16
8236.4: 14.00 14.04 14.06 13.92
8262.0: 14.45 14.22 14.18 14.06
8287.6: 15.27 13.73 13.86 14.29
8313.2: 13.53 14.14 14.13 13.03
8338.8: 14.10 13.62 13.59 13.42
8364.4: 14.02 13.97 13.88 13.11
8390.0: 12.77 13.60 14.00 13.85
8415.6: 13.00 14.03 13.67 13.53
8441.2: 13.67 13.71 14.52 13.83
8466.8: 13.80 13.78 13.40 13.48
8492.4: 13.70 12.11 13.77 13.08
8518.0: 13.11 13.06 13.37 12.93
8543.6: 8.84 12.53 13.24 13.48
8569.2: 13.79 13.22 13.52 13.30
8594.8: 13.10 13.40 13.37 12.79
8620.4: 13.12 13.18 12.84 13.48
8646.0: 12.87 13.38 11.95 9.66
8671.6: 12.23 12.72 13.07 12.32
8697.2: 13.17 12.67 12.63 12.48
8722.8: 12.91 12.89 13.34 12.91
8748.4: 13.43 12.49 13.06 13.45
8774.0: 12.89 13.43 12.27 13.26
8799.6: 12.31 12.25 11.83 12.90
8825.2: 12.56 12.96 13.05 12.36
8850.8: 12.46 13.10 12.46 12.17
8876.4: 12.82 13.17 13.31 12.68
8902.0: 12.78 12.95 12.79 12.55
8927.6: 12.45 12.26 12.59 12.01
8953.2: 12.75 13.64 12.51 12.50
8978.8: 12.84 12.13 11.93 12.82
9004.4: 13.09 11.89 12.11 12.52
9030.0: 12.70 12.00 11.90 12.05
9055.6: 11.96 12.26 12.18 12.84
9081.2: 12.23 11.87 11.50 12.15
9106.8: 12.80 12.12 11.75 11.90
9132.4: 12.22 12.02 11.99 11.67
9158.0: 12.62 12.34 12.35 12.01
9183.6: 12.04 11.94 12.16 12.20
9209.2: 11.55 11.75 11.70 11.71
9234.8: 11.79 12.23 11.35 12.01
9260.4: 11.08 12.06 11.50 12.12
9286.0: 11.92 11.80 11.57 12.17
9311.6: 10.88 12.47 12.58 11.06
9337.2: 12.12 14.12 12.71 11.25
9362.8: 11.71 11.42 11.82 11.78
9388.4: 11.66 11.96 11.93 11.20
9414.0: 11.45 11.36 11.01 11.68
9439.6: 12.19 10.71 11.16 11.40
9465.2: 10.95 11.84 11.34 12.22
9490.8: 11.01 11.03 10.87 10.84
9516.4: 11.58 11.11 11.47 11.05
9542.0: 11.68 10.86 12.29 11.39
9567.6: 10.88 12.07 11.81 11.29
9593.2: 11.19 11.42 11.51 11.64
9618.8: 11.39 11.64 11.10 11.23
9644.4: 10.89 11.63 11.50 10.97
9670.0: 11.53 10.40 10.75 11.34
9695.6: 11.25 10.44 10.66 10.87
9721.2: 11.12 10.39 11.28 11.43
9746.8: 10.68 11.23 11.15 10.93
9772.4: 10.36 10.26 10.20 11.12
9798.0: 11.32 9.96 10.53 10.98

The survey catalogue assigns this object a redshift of 0.000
